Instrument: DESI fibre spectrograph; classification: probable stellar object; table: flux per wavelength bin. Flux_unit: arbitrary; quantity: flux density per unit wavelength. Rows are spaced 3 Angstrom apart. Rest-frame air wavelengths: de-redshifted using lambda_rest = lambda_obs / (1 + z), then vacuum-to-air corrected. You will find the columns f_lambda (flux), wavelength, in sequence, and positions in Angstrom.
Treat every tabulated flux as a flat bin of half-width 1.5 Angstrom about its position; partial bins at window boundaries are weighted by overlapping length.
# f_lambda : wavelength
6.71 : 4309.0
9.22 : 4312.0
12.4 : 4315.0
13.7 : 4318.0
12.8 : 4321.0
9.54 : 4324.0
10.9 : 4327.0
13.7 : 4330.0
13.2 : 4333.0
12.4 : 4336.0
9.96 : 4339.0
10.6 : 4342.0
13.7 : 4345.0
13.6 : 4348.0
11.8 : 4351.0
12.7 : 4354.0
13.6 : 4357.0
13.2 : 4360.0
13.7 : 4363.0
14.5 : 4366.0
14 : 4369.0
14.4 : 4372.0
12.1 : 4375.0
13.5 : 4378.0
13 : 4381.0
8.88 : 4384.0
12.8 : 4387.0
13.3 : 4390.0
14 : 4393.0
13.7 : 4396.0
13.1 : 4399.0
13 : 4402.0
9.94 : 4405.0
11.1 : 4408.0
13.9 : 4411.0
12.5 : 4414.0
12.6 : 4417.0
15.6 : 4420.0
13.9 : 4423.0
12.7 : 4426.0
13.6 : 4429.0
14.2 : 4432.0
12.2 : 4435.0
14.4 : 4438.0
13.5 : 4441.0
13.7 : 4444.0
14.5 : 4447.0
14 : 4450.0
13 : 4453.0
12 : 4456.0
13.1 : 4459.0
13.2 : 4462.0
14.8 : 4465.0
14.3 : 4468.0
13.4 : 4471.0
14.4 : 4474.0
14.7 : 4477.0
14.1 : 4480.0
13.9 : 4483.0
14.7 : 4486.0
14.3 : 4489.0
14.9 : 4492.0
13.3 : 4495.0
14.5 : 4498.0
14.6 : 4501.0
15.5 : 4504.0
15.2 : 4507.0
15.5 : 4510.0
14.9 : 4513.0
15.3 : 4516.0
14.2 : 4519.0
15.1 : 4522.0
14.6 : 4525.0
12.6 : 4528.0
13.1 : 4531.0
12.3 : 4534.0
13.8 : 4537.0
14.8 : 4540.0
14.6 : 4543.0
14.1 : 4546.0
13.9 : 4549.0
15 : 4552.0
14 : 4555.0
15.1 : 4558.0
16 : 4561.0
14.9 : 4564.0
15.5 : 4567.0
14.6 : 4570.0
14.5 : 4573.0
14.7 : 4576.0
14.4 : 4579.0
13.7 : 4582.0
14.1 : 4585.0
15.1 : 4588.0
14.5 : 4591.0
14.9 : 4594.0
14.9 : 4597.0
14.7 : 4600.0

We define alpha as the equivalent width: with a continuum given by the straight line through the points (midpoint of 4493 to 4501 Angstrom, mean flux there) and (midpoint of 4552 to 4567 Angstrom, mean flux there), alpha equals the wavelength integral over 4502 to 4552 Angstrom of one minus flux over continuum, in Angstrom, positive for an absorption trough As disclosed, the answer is 0.6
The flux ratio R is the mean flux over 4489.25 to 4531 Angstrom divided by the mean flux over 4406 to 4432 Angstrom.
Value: 1.1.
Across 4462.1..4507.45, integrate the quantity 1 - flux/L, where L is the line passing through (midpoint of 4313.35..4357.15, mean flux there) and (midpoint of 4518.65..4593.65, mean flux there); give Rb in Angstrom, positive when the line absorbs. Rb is -2.3 Angstrom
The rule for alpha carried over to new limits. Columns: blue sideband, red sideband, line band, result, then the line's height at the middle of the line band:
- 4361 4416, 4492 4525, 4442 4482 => 0.8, 14.1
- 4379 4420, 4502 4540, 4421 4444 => -0.9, 13.1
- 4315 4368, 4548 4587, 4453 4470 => 0.3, 13.7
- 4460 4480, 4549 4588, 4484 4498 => -0.1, 14.2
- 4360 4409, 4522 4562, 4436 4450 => -0.7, 13.3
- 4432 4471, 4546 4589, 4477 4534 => -1.4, 14.1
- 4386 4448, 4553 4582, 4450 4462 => 0.6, 13.6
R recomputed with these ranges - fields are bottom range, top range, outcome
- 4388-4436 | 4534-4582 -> 1.11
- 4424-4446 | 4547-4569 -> 1.10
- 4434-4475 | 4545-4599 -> 1.08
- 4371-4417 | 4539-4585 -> 1.16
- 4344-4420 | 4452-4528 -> 1.10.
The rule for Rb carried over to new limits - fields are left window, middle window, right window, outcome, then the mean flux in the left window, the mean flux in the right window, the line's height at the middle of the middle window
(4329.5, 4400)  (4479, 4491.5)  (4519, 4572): -0.4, 12.9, 14.3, 13.9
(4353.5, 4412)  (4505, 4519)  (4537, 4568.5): -0.8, 12.9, 14.7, 14.3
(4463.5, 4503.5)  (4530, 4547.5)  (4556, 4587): 0.9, 14.3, 14.7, 14.6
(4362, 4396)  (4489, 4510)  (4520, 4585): -1.1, 13.1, 14.3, 14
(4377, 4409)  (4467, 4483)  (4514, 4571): -0.8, 12.4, 14.4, 13.5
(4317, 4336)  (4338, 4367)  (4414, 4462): -0.4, 12.3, 13.5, 12.6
